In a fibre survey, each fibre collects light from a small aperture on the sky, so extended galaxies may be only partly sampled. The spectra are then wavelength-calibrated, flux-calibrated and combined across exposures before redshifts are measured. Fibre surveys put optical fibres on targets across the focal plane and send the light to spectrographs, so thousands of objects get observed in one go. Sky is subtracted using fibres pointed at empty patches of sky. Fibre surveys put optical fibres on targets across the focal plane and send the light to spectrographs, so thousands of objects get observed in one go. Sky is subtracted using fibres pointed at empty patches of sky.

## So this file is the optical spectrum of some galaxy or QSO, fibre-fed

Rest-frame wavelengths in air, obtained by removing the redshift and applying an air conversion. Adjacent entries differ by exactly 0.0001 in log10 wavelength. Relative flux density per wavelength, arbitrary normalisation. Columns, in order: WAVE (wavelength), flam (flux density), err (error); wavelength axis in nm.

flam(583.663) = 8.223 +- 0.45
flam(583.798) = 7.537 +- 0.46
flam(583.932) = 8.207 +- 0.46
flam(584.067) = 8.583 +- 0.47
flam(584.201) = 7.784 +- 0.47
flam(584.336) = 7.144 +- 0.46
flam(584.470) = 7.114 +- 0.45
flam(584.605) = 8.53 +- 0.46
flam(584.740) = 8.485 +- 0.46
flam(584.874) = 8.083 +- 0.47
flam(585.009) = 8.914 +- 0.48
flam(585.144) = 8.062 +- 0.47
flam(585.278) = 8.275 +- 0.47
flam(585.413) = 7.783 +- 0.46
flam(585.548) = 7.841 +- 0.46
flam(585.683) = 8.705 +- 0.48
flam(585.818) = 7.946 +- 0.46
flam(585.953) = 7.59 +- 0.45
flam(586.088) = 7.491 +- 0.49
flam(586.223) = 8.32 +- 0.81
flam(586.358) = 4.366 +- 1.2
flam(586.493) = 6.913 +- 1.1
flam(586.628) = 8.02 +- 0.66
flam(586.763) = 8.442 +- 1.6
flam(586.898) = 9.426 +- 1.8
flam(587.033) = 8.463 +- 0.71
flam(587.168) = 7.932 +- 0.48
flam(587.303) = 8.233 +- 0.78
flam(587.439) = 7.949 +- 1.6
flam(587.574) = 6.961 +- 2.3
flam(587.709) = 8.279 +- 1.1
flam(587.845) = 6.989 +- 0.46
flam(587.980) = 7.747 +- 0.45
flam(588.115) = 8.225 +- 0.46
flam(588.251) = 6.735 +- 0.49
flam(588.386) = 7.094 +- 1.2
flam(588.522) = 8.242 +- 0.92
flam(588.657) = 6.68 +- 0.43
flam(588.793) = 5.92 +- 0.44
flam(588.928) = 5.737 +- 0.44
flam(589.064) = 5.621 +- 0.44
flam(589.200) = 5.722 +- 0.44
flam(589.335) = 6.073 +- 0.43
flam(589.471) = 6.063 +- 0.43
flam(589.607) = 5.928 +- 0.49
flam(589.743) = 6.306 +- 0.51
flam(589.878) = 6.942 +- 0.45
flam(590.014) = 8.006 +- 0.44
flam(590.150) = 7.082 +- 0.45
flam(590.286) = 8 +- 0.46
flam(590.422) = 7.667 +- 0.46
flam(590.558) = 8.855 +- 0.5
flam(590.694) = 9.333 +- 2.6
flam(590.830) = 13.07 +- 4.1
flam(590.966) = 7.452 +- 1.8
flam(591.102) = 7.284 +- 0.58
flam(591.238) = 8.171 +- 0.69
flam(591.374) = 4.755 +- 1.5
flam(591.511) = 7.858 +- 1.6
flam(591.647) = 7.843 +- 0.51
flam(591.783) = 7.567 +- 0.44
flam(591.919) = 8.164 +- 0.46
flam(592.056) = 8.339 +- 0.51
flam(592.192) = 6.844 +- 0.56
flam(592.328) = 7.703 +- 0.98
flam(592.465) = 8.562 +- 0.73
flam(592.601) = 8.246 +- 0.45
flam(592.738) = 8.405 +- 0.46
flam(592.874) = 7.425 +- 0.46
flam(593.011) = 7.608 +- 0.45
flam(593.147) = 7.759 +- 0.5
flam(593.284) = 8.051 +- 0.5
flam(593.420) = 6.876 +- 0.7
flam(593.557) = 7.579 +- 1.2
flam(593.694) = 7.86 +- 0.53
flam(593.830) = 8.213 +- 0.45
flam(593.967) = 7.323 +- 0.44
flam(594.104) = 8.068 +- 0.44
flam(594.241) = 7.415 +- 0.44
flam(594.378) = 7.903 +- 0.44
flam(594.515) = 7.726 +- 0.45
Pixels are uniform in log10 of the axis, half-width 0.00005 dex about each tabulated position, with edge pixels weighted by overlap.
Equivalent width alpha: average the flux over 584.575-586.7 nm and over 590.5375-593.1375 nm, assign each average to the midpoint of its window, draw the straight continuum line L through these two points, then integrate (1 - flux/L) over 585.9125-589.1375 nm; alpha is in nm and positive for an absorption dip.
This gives 0.21 nm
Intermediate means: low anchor 7.82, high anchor 8.06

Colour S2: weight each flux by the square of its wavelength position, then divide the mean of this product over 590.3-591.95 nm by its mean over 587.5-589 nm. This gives 1.15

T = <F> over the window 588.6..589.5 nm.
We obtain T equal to 5.96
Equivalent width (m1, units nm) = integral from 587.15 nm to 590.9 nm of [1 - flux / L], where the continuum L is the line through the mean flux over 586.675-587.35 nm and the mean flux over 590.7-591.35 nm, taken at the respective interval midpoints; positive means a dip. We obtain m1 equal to 0.53 nm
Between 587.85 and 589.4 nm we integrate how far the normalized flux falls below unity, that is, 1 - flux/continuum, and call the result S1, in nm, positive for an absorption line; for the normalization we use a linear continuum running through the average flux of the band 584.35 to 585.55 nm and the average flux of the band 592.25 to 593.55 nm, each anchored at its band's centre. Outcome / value 0.24 nm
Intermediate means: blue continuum 8.09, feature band 6.72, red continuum 7.83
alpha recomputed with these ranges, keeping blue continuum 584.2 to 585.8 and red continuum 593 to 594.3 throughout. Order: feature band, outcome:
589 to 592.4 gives 0.148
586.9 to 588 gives 0.005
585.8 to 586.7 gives 0.091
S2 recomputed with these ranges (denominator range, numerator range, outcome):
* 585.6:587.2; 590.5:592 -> 1.07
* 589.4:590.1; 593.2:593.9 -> 1.17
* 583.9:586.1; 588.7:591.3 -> 0.93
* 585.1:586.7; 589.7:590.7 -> 1.03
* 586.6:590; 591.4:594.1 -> 1.10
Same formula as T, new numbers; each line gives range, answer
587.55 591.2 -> 7.35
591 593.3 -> 7.67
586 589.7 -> 7.16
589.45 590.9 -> 7.99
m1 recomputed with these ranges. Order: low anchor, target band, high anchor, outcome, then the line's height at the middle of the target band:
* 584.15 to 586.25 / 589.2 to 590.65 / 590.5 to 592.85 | 0.184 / 8.09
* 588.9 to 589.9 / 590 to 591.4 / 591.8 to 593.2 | -0.302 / 6.81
